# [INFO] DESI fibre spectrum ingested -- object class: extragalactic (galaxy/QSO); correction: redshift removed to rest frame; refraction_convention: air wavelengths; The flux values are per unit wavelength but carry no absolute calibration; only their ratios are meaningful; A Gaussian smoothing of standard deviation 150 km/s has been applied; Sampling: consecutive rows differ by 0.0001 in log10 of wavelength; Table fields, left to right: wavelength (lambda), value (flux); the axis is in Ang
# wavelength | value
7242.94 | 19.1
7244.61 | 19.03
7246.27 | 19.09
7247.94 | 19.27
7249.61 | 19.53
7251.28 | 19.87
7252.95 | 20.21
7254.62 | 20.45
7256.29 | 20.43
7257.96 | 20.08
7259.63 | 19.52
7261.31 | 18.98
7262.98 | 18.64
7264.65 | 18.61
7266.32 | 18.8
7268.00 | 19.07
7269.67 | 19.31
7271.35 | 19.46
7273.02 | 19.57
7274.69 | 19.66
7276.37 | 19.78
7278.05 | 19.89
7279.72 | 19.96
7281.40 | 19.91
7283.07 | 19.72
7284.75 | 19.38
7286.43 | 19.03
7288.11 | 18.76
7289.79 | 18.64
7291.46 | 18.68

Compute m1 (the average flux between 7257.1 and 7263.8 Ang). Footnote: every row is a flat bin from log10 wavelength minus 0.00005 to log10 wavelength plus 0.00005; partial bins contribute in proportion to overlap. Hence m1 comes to 19.3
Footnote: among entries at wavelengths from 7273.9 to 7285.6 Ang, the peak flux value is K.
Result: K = 19.96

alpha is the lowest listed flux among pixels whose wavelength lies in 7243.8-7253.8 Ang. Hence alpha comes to 19.03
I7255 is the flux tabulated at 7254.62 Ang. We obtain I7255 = 20.45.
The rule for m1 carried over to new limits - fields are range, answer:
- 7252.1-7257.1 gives 20.4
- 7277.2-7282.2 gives 19.9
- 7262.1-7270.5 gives 18.9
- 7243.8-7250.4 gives 19.2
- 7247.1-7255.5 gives 19.9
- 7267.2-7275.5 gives 19.4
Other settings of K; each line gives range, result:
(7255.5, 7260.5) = 20.43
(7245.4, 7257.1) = 20.45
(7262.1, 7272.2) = 19.46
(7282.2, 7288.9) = 19.72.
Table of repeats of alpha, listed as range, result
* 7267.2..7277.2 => 19.07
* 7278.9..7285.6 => 19.38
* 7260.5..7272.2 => 18.61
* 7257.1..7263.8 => 18.64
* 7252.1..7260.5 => 19.52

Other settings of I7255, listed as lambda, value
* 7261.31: 18.98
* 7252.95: 20.21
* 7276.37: 19.78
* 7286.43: 19.03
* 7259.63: 19.52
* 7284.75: 19.38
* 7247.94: 19.27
